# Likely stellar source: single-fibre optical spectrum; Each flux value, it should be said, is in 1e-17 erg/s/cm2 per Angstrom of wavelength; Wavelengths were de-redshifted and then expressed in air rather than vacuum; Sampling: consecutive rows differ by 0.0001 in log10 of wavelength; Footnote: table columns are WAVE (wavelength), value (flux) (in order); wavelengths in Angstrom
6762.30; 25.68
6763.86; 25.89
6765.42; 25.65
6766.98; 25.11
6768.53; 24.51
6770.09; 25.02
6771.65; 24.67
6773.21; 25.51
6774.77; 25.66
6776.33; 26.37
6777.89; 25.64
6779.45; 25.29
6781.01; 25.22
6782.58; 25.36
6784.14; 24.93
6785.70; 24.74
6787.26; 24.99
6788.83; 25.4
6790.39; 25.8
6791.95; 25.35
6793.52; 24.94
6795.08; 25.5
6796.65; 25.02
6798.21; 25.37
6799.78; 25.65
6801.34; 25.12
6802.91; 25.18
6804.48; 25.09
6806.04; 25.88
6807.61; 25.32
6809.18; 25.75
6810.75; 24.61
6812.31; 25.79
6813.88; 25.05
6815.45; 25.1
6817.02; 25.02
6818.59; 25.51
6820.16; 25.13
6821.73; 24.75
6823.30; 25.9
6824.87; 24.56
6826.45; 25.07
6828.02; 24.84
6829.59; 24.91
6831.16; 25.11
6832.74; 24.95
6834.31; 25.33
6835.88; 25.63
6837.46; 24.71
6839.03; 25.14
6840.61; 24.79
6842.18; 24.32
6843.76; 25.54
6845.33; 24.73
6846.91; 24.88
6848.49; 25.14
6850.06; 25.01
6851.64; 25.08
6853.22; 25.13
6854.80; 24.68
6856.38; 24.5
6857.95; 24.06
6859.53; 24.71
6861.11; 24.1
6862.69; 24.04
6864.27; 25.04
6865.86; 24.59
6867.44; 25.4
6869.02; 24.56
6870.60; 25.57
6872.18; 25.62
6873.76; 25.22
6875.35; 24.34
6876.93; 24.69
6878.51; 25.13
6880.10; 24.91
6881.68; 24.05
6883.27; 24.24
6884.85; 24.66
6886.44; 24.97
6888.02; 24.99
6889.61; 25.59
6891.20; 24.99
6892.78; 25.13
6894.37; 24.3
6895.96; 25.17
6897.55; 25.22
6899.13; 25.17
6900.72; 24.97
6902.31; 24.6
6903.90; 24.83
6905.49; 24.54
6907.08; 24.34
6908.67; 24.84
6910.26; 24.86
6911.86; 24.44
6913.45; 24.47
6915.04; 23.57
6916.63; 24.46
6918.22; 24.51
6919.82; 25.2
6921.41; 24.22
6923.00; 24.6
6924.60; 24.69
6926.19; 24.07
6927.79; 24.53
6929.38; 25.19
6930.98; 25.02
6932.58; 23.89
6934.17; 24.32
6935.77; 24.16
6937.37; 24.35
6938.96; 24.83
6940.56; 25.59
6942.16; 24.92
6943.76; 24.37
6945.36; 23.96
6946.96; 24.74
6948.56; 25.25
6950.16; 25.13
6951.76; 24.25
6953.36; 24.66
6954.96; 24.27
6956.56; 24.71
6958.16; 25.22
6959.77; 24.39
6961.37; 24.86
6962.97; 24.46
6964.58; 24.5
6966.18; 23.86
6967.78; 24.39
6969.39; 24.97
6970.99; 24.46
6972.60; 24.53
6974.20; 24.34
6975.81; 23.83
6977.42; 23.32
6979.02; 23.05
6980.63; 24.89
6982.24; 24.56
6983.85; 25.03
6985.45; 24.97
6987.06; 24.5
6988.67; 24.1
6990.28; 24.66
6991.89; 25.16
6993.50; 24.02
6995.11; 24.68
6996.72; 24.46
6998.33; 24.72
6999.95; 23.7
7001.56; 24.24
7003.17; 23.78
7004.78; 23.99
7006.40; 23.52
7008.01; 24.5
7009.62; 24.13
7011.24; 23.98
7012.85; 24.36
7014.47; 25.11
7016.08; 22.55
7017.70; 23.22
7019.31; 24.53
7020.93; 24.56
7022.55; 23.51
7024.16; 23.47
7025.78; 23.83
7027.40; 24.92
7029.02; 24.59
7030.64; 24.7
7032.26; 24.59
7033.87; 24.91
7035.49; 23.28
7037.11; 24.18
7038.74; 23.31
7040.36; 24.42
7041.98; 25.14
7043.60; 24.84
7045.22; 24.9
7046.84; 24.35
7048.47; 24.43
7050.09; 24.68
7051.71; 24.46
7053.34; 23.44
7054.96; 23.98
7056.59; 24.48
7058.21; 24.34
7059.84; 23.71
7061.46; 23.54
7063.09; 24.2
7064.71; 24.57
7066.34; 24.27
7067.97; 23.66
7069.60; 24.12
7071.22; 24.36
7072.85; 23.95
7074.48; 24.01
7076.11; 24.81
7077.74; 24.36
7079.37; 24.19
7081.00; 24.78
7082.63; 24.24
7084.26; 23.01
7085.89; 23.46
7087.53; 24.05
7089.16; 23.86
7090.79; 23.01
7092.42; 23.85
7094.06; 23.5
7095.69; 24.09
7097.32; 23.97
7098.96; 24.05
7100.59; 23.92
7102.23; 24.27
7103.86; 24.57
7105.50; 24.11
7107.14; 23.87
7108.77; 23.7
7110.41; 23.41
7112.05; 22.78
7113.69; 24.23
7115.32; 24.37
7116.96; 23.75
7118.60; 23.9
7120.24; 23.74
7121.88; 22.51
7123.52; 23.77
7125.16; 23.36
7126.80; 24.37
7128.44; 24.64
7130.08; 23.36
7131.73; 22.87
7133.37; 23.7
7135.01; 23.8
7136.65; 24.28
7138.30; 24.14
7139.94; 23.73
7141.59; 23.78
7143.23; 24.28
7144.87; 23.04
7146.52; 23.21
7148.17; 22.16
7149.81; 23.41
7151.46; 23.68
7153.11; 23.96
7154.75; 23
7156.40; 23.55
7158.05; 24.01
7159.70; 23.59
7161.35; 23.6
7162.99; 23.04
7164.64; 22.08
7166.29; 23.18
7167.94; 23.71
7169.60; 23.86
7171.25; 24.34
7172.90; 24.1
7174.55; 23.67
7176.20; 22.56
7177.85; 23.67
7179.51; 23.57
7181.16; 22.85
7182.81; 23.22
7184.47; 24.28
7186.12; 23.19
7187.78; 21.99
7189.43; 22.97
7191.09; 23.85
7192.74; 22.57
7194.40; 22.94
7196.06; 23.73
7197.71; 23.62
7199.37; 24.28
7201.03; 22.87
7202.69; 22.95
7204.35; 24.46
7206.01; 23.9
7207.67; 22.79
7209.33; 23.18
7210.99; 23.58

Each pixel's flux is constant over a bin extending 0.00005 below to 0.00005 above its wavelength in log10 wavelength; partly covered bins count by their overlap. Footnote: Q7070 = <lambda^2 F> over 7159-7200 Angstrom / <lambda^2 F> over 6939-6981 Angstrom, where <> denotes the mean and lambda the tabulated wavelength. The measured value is 1.0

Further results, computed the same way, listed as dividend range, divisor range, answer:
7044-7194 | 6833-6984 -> 1.02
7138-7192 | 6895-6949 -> 1.02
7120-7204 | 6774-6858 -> 1.03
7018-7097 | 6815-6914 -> 1.03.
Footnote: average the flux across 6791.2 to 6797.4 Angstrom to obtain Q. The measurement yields 25.2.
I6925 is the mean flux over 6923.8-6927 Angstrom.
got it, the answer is 24.4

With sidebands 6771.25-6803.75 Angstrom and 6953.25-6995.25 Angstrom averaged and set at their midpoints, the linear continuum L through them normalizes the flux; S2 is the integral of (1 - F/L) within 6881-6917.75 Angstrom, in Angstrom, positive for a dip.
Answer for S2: 0.1 Angstrom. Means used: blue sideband 25.3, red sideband 24.5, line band 24.7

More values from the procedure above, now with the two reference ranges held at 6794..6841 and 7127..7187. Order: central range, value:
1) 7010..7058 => -0.2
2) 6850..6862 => 0.2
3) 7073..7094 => 0.0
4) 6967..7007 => 0.1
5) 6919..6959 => -0.1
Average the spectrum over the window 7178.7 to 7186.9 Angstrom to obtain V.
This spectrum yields 23.4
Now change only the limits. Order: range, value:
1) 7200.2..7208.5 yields 23.4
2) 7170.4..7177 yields 23.7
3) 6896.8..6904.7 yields 25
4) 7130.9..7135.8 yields 23.4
